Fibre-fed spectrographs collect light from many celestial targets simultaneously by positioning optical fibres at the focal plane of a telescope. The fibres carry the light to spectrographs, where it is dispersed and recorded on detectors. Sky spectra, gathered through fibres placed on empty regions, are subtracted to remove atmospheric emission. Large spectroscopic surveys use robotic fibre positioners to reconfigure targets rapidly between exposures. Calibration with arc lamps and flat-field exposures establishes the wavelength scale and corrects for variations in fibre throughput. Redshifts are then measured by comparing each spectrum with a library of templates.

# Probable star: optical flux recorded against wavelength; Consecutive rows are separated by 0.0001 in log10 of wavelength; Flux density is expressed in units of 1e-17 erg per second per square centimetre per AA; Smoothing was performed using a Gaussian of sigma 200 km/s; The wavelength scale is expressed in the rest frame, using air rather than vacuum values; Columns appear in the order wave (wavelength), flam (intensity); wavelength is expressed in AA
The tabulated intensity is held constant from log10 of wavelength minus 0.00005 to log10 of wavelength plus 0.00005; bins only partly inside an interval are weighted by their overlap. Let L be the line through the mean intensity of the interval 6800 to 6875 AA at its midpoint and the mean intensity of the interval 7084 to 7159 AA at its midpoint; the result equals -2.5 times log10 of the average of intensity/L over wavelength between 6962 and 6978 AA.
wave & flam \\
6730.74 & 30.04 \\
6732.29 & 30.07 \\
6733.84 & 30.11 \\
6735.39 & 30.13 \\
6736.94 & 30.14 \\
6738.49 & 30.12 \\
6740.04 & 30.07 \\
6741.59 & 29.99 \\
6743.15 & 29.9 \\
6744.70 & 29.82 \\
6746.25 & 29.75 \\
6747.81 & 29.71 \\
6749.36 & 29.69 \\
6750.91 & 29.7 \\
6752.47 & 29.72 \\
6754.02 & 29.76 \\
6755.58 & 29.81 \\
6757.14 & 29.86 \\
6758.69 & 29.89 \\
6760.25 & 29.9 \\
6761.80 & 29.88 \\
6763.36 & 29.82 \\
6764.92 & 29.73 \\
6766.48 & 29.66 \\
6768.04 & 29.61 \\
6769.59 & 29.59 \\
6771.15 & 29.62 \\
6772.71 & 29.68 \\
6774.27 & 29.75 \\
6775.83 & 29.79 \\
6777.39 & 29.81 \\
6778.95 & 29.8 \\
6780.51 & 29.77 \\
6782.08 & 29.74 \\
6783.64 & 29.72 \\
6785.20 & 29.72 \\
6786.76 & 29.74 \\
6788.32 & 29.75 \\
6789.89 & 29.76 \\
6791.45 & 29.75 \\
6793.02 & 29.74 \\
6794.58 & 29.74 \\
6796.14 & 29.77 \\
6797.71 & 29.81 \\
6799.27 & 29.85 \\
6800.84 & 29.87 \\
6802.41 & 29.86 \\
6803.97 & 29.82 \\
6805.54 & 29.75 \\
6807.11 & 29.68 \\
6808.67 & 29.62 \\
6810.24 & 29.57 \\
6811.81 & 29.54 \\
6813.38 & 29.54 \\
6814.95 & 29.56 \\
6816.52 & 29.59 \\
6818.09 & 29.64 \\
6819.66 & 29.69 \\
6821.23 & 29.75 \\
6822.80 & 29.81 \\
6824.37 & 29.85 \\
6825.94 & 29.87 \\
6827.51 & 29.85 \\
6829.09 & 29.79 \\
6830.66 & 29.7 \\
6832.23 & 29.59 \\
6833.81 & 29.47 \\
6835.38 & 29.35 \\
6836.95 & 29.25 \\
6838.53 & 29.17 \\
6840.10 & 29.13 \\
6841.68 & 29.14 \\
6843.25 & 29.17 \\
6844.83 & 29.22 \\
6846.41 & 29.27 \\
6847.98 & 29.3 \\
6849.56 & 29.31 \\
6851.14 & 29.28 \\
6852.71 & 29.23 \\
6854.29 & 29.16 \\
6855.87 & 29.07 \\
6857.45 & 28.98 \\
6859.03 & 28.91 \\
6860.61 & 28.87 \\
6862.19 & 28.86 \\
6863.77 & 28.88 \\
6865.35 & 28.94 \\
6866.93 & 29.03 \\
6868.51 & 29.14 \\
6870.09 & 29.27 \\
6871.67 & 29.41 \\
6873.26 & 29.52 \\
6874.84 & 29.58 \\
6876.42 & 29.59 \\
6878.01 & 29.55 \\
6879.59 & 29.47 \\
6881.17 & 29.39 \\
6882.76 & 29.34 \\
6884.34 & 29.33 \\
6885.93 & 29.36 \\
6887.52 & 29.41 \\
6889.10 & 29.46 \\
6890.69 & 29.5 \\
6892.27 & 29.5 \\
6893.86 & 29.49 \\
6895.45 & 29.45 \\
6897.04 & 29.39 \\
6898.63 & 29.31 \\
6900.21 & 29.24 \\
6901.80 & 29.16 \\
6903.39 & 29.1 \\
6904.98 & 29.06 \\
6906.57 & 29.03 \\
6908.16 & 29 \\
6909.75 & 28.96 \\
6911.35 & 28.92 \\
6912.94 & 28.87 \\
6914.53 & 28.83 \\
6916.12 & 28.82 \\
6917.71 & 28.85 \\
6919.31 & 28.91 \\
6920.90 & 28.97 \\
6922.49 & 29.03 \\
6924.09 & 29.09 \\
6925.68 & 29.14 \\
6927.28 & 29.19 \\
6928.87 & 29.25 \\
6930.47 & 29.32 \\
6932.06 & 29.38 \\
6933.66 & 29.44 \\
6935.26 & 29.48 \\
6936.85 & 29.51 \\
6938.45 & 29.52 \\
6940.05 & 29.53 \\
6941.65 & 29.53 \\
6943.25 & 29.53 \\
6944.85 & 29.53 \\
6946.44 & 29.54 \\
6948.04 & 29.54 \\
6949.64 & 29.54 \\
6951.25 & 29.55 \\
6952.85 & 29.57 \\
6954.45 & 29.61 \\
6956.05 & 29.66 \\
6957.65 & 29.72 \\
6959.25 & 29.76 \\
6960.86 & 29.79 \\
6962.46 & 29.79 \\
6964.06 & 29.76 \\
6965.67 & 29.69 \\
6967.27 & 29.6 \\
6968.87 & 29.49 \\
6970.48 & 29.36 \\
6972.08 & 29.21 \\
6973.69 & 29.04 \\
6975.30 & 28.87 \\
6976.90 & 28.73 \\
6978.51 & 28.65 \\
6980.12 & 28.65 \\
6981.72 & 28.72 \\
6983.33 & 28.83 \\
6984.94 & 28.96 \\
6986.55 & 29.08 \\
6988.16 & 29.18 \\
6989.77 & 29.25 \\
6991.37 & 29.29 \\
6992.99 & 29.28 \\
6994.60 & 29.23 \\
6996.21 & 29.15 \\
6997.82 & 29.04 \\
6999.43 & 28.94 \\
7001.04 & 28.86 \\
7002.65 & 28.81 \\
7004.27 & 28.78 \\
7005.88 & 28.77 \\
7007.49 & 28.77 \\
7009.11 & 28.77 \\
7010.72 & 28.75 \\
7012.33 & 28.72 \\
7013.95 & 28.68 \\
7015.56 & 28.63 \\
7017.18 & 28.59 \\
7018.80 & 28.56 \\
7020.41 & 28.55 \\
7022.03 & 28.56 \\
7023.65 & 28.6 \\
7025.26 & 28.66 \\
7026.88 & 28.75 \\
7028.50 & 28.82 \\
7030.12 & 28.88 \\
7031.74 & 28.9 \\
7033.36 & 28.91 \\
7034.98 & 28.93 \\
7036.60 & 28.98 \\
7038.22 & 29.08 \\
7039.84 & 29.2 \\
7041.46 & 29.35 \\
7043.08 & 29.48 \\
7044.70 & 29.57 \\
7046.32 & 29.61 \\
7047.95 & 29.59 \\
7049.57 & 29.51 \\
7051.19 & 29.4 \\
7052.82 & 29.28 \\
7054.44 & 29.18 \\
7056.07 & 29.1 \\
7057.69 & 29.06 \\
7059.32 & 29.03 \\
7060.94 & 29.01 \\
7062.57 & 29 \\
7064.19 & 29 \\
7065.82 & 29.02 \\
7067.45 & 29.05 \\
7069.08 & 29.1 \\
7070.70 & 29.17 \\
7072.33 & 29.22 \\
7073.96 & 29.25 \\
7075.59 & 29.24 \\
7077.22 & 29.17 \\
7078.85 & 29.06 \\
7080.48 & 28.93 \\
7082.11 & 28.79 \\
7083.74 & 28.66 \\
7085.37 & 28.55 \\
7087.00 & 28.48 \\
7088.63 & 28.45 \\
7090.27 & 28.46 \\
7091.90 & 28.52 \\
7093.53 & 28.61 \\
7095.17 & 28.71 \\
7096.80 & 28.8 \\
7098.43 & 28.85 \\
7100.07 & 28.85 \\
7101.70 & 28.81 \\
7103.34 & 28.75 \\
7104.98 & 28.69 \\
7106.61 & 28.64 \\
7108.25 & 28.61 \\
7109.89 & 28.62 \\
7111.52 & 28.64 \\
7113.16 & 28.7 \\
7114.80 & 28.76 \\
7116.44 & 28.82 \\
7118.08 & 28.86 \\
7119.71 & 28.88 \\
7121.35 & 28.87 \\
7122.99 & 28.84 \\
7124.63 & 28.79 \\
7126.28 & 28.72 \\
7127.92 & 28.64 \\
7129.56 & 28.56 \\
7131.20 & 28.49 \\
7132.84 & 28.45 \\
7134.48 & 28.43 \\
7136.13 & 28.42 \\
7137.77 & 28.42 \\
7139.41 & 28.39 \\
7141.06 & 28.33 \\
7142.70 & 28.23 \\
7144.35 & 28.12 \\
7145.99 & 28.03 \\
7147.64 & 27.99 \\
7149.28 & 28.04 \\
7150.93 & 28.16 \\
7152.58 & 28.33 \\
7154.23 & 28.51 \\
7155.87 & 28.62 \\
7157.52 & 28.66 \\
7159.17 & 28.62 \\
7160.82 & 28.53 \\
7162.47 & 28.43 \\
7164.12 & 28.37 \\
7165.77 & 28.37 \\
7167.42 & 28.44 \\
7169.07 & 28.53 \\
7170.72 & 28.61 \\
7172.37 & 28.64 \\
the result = -0.01 mag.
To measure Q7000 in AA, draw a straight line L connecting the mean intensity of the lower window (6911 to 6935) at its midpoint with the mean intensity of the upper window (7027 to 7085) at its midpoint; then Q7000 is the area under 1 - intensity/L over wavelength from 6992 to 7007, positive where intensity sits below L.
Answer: 0.1 AA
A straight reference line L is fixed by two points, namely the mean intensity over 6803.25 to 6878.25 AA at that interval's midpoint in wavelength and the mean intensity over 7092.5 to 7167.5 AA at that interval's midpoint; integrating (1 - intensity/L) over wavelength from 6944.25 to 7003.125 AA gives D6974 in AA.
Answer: -0.55 AA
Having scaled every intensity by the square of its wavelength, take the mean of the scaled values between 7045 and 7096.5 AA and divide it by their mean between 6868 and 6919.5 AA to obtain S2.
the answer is 1.04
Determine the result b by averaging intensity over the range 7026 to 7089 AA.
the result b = 29.1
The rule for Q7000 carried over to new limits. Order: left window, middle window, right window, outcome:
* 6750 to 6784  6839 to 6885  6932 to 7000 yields 0.5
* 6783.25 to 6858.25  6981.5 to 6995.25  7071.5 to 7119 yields 0.0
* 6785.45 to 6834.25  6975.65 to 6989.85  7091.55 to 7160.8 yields 0.1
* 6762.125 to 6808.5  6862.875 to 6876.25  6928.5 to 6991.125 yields 0.1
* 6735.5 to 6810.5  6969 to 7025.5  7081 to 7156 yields 0.2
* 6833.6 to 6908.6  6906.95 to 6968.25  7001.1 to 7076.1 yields -0.4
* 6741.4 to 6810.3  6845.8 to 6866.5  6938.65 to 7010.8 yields 0.3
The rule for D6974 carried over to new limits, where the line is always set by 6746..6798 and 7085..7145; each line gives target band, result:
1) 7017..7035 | 0.1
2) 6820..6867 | 0.3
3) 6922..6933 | 0.0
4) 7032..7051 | -0.3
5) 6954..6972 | -0.3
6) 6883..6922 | 0.2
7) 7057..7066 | -0.1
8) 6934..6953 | -0.2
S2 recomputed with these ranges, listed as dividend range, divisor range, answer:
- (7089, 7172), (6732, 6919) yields 1.06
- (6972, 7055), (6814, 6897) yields 1.03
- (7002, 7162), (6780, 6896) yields 1.05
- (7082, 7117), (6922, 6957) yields 1.02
